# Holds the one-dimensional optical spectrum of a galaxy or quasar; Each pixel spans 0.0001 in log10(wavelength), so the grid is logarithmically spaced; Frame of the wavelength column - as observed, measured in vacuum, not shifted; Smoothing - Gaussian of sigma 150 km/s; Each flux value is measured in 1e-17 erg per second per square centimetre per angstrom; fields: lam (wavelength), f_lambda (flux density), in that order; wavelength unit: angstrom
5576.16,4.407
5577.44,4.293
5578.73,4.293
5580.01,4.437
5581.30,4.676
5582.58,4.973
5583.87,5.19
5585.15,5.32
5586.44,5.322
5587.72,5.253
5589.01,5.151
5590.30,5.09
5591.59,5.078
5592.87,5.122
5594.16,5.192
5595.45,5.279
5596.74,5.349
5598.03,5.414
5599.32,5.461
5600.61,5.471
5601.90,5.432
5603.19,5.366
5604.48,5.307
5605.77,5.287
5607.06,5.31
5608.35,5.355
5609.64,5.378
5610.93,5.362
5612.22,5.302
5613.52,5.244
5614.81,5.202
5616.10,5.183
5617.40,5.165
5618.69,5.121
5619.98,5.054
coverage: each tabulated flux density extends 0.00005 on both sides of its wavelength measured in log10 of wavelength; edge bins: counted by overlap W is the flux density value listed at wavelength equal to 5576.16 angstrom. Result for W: 4.407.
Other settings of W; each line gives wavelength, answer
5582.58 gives 4.973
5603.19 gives 5.366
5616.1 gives 5.183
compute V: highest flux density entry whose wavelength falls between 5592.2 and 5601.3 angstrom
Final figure 5.471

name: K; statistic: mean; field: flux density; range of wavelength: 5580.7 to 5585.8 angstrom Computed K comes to 5.05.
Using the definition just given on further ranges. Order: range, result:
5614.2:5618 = 5.18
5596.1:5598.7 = 5.38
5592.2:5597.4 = 5.24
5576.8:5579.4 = 4.3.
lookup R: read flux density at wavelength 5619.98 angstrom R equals 5.054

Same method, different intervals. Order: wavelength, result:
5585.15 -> 5.32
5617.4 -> 5.165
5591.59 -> 5.078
